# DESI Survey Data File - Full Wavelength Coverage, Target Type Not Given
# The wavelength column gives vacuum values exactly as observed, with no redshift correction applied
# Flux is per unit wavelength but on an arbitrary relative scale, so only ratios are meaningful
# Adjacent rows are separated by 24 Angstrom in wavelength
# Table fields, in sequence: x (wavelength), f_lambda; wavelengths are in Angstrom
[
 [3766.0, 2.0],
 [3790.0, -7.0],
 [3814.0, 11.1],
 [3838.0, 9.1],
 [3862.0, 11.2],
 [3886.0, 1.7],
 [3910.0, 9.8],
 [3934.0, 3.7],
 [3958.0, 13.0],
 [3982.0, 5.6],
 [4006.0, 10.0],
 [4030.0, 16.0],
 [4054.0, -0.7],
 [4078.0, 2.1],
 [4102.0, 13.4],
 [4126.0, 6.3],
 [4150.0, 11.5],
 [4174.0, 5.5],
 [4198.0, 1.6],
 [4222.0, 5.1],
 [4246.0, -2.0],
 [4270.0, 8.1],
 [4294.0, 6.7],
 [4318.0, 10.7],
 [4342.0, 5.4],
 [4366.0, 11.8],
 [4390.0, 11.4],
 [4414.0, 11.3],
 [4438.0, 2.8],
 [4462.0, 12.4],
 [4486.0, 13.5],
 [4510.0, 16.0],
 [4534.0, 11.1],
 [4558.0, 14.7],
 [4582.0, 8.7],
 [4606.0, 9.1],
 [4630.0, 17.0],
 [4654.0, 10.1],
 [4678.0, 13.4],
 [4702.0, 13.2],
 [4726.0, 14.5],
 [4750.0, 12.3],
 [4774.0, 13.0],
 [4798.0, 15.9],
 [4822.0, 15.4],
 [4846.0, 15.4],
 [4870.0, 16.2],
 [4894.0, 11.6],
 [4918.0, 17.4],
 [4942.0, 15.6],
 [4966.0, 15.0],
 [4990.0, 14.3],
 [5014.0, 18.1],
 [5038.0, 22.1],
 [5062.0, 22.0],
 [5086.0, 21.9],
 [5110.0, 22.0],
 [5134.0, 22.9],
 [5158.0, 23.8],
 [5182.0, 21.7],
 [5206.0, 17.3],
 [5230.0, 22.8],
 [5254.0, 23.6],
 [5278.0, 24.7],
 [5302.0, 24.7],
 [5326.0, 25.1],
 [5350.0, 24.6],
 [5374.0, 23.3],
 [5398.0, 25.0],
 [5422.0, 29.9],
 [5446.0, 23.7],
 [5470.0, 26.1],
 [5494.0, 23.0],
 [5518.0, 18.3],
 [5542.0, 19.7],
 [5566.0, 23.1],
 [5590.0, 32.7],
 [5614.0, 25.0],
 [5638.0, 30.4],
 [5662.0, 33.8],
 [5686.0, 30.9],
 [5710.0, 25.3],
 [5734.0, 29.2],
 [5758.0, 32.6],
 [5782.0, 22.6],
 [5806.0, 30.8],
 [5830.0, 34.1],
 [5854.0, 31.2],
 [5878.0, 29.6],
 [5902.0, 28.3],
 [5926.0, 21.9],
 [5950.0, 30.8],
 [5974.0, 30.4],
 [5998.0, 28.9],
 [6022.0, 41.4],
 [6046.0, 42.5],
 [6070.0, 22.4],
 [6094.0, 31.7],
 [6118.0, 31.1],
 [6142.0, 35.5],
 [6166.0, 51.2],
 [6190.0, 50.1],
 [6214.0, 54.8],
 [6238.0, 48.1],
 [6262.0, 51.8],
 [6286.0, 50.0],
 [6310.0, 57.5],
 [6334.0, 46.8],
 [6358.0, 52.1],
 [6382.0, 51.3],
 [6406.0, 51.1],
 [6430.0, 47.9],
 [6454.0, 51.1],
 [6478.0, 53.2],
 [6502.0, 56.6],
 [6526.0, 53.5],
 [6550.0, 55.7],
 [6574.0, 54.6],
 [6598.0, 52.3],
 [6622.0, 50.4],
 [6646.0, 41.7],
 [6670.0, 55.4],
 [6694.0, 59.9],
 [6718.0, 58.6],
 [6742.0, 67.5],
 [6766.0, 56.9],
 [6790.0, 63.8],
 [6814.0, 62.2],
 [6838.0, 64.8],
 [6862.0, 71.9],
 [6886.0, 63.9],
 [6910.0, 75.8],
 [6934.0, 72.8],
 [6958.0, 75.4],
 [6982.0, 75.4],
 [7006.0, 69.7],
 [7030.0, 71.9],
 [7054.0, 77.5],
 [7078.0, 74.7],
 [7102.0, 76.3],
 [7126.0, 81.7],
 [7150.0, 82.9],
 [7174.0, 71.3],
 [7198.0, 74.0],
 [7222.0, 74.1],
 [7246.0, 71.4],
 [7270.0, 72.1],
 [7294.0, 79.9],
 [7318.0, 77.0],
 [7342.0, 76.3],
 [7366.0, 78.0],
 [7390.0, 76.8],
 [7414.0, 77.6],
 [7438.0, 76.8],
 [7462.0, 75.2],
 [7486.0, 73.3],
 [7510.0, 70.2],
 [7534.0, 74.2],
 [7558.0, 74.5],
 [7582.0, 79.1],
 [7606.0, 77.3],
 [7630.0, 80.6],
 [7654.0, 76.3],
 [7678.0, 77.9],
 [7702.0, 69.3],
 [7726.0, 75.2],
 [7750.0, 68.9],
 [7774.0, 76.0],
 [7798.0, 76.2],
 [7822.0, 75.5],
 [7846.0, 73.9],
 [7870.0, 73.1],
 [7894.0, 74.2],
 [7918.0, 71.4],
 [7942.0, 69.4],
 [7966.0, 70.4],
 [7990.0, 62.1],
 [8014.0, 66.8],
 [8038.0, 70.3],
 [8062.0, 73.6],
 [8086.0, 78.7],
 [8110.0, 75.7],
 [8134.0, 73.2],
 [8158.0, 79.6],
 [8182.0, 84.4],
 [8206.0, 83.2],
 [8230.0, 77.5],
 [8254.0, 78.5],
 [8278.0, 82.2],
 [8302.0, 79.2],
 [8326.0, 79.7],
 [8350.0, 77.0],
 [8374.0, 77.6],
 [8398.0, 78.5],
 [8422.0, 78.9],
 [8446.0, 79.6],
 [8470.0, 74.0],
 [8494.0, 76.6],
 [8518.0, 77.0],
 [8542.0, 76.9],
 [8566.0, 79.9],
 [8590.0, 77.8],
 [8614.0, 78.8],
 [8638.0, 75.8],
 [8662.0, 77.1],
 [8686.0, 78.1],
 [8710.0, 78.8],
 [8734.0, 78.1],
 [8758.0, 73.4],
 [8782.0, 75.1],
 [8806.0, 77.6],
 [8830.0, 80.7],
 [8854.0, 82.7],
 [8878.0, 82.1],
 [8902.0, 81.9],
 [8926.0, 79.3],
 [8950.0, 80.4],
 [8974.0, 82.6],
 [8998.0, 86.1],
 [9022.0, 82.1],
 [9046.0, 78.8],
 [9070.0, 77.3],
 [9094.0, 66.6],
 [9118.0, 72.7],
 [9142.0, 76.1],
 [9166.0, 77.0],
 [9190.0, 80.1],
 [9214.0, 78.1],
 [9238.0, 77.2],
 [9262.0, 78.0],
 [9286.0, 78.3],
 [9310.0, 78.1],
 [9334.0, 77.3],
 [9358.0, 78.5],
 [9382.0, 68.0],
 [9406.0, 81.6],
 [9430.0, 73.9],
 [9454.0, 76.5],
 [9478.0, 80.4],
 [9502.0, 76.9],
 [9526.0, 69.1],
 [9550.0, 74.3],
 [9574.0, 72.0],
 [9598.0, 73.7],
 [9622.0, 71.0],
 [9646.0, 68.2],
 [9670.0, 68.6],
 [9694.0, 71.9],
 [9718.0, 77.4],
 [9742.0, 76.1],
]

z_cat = 0.54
